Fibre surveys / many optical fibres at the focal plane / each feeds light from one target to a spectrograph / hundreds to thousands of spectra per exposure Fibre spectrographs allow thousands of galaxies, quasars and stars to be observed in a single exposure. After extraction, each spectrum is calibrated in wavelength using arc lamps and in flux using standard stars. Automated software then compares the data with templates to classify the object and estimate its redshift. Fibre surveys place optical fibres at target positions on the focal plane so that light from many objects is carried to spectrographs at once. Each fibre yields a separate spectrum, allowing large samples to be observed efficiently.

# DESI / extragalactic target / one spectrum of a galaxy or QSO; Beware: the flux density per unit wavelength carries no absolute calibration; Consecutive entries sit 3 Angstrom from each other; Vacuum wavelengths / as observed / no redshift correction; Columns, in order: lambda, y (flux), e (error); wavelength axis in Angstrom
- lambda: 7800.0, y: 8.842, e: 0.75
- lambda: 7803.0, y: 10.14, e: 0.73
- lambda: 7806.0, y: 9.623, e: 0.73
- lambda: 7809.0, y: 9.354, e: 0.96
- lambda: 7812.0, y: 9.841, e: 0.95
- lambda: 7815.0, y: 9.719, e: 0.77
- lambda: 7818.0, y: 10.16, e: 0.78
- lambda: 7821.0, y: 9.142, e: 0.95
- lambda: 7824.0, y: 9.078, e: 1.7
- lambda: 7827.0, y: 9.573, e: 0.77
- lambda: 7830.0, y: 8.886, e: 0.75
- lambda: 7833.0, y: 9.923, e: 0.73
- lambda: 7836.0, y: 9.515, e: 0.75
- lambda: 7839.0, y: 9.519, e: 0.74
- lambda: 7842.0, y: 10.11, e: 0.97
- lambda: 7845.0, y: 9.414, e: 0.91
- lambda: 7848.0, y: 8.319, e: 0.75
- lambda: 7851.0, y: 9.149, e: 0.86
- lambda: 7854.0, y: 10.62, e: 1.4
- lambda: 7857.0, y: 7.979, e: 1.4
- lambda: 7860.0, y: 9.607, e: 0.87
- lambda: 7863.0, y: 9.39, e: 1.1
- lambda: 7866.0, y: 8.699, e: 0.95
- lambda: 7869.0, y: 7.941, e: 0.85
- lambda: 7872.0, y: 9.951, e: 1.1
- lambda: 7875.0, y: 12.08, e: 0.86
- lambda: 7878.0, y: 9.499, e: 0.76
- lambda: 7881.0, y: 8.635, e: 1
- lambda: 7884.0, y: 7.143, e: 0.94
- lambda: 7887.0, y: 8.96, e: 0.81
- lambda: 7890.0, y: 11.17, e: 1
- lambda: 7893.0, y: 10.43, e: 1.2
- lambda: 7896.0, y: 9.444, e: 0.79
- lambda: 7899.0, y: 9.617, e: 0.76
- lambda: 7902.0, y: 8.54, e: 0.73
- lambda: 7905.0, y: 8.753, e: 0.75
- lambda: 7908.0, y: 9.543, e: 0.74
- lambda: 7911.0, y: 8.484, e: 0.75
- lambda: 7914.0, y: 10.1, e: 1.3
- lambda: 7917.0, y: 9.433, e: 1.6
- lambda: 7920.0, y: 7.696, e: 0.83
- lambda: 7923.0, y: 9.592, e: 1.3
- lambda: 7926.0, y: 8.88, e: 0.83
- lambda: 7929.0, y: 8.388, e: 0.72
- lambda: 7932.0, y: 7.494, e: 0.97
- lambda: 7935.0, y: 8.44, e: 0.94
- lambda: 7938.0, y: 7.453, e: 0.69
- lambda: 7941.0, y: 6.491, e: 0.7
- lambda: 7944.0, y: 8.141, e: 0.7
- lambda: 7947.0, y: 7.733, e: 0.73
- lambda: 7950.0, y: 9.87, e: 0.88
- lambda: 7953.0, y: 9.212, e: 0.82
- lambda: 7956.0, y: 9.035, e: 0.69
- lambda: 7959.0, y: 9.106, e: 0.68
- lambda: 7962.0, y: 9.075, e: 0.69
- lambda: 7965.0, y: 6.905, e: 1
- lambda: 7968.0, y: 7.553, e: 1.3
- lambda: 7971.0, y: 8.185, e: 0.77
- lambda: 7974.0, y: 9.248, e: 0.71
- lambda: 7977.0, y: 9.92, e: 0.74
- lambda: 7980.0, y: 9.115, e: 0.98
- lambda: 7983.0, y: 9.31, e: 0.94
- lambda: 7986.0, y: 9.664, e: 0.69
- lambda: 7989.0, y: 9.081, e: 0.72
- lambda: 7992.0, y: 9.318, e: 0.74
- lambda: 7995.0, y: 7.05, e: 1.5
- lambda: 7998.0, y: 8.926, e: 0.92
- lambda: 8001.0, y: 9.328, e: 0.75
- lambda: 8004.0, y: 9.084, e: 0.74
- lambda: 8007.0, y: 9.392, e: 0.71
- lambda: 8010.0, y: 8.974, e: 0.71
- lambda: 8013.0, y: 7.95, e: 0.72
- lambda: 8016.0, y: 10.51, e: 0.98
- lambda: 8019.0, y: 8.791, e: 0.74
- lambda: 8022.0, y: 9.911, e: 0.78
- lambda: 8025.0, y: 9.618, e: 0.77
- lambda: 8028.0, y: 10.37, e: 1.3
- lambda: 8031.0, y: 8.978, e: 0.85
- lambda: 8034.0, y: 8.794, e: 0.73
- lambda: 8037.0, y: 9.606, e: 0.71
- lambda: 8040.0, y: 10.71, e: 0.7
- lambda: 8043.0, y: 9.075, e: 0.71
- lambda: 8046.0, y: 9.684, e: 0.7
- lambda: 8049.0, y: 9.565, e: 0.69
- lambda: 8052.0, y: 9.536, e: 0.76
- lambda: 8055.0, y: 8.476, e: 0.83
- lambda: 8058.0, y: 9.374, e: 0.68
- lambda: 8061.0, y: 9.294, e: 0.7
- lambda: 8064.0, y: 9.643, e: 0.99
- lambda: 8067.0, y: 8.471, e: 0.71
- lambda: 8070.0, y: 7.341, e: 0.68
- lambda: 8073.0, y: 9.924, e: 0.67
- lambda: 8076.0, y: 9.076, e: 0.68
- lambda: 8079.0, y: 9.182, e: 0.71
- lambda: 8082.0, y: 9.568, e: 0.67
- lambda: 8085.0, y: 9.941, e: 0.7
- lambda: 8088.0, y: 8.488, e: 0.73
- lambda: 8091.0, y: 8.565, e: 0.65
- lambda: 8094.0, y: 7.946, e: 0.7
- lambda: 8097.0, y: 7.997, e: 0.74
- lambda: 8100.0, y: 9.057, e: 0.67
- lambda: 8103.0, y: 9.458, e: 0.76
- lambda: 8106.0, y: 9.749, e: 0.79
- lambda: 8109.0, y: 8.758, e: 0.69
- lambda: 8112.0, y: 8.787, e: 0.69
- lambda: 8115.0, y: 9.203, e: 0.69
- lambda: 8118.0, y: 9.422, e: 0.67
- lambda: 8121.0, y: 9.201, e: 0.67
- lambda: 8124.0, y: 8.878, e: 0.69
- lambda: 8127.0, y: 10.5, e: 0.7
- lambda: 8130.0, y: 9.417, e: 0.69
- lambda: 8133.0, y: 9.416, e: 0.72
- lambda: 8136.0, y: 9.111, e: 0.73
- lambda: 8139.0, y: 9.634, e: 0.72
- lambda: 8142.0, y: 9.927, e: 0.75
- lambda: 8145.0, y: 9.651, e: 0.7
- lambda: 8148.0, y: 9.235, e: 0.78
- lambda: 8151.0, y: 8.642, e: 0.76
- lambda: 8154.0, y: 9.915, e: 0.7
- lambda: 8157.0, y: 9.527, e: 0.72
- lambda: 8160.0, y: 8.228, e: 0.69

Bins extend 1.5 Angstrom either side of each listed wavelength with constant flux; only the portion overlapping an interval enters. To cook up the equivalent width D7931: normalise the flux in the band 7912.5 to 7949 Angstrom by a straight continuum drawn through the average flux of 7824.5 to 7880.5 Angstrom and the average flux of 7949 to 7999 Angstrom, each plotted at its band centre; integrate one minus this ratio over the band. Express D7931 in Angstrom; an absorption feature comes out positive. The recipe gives 2.9 Angstrom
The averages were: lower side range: 9.43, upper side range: 8.85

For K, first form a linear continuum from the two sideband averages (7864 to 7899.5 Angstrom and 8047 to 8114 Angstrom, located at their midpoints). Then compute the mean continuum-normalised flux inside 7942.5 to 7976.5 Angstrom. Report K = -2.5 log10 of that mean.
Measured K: 0.08 mag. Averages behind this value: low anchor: 9.46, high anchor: 9.02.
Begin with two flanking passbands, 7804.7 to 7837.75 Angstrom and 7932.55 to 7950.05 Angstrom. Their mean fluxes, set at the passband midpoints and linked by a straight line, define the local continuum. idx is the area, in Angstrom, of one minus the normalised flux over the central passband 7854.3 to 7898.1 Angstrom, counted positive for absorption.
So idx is -3.2 Angstrom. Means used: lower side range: 9.53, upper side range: 7.84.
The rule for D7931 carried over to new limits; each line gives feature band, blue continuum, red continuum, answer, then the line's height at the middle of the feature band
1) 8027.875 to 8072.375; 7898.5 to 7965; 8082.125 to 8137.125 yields -1.4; 8.95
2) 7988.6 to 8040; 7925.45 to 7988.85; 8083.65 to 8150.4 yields -2.5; 8.77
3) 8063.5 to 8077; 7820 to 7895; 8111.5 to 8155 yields 0.8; 9.4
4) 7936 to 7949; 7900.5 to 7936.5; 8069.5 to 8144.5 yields 1.8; 8.83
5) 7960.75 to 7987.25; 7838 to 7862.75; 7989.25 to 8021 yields 0.8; 9.03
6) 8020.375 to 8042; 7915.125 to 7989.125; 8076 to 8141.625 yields -2.0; 8.89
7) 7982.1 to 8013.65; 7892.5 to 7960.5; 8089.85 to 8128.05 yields -0.3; 8.86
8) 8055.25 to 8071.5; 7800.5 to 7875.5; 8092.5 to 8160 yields 0.8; 9.28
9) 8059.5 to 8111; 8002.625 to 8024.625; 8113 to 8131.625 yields 2.2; 9.36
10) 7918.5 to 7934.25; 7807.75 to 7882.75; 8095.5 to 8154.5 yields 1.6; 9.39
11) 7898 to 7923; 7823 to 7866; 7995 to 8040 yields 0.7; 9.32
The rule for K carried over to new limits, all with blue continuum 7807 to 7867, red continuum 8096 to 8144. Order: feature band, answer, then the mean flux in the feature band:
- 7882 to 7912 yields 0.02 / 9.21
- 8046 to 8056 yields 0.00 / 9.3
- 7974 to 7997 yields 0.03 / 9.07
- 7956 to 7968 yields 0.12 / 8.34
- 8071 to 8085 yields -0.01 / 9.42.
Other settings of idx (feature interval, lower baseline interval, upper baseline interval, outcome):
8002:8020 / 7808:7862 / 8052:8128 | 0.1 Angstrom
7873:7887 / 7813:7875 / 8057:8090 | 0.1 Angstrom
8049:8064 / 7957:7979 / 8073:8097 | -0.6 Angstrom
